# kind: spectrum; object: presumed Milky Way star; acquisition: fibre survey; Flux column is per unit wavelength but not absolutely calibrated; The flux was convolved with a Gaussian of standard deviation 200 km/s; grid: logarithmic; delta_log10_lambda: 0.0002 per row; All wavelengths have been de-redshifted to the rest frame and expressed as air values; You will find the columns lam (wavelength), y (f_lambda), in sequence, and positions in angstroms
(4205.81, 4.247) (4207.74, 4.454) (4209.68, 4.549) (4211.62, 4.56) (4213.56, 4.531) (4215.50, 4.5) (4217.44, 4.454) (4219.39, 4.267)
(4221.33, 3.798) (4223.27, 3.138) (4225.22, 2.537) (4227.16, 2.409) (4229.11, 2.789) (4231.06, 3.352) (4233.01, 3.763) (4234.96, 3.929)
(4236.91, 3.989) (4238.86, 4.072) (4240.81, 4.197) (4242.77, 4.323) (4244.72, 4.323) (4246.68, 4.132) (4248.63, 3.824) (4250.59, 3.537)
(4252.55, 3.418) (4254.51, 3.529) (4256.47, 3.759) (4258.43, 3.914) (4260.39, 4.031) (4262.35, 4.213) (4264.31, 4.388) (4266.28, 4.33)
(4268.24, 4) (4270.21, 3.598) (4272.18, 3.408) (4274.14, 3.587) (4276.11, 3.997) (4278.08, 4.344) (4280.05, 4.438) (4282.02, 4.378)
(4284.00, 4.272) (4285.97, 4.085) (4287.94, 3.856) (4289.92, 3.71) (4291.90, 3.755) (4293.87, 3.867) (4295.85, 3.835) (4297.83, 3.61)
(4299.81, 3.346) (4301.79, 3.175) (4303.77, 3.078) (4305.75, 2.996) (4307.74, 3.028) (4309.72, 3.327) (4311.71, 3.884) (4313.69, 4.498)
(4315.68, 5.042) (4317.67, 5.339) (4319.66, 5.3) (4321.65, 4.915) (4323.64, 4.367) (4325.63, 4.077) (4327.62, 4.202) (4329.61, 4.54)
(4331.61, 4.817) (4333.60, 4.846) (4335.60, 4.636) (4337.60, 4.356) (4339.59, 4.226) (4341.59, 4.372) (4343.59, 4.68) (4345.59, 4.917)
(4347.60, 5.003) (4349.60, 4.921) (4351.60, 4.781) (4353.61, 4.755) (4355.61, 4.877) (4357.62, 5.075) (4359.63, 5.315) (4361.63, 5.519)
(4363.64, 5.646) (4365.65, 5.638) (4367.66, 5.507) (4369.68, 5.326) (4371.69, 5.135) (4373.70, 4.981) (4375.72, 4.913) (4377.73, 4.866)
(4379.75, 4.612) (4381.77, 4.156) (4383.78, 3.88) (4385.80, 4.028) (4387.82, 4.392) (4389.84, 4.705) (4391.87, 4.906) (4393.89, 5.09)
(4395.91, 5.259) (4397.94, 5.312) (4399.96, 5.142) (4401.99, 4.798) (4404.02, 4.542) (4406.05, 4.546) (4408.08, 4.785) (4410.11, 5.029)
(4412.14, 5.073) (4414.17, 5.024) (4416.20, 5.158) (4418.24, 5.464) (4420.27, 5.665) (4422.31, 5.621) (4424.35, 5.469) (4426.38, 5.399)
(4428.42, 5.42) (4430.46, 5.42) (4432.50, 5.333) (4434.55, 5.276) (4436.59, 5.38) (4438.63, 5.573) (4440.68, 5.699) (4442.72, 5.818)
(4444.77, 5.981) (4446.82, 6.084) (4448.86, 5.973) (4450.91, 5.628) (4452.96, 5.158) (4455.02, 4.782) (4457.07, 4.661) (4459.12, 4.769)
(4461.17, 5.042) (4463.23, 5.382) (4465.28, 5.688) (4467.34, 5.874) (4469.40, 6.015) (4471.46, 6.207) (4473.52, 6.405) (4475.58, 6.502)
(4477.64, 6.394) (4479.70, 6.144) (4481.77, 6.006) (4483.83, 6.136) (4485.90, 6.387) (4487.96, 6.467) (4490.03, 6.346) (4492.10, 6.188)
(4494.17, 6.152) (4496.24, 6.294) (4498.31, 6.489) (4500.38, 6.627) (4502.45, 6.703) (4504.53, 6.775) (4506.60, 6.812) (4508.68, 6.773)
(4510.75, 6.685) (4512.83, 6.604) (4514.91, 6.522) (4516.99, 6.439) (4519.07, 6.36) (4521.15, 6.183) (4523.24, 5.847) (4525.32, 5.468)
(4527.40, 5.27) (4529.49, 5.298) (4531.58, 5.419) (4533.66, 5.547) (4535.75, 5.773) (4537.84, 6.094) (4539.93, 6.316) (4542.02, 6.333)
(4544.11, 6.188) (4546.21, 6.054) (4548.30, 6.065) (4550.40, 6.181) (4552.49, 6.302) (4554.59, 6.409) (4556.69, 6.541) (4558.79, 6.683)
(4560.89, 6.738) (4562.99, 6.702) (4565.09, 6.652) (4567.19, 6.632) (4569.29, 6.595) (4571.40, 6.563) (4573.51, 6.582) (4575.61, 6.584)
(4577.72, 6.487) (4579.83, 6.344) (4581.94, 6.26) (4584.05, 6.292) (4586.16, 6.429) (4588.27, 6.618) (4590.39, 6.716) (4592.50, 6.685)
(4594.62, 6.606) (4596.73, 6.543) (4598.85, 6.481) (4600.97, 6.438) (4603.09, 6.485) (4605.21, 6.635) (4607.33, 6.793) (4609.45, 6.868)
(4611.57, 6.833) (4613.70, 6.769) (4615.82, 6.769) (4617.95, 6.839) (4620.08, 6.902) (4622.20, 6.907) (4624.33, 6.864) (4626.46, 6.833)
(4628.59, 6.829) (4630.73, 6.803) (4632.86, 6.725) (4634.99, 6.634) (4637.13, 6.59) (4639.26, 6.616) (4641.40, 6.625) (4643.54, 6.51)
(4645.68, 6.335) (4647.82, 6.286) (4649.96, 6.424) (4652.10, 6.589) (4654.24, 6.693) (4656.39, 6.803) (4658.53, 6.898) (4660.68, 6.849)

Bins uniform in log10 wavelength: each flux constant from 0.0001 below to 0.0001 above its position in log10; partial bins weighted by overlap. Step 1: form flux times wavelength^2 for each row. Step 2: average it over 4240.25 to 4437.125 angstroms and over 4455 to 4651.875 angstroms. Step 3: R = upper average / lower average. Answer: 1.5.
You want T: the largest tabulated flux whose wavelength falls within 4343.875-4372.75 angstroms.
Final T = 5.646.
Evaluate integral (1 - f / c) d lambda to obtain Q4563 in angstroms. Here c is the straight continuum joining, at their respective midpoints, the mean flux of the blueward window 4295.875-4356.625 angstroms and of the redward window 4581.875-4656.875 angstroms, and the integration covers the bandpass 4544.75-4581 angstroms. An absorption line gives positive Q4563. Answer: -1.6 angstroms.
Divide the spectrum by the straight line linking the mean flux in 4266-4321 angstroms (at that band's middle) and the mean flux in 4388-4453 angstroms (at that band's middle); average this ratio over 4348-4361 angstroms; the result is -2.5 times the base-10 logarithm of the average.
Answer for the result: -0.09 mag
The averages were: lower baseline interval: 3.93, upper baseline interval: 5.3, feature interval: 4.98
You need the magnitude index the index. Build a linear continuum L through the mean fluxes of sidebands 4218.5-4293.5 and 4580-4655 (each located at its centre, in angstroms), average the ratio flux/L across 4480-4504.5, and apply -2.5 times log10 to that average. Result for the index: -0.13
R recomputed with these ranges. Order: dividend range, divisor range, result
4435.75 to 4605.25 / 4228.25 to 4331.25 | 1.74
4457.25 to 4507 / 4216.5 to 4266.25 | 1.81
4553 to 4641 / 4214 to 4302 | 2.02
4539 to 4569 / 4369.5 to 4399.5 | 1.45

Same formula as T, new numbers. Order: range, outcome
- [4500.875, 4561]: 6.812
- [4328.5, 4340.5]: 4.846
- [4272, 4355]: 5.339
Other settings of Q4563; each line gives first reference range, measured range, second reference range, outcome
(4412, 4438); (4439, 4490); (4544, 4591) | -1.2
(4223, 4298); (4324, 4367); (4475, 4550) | -1.7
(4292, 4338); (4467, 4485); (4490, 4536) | -1.2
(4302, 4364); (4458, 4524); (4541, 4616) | -4.6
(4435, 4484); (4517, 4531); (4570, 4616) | 0.8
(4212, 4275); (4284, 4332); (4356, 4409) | 3.5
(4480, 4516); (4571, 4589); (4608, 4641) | 0.6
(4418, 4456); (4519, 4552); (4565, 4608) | 1.6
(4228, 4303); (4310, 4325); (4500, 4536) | -1.2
